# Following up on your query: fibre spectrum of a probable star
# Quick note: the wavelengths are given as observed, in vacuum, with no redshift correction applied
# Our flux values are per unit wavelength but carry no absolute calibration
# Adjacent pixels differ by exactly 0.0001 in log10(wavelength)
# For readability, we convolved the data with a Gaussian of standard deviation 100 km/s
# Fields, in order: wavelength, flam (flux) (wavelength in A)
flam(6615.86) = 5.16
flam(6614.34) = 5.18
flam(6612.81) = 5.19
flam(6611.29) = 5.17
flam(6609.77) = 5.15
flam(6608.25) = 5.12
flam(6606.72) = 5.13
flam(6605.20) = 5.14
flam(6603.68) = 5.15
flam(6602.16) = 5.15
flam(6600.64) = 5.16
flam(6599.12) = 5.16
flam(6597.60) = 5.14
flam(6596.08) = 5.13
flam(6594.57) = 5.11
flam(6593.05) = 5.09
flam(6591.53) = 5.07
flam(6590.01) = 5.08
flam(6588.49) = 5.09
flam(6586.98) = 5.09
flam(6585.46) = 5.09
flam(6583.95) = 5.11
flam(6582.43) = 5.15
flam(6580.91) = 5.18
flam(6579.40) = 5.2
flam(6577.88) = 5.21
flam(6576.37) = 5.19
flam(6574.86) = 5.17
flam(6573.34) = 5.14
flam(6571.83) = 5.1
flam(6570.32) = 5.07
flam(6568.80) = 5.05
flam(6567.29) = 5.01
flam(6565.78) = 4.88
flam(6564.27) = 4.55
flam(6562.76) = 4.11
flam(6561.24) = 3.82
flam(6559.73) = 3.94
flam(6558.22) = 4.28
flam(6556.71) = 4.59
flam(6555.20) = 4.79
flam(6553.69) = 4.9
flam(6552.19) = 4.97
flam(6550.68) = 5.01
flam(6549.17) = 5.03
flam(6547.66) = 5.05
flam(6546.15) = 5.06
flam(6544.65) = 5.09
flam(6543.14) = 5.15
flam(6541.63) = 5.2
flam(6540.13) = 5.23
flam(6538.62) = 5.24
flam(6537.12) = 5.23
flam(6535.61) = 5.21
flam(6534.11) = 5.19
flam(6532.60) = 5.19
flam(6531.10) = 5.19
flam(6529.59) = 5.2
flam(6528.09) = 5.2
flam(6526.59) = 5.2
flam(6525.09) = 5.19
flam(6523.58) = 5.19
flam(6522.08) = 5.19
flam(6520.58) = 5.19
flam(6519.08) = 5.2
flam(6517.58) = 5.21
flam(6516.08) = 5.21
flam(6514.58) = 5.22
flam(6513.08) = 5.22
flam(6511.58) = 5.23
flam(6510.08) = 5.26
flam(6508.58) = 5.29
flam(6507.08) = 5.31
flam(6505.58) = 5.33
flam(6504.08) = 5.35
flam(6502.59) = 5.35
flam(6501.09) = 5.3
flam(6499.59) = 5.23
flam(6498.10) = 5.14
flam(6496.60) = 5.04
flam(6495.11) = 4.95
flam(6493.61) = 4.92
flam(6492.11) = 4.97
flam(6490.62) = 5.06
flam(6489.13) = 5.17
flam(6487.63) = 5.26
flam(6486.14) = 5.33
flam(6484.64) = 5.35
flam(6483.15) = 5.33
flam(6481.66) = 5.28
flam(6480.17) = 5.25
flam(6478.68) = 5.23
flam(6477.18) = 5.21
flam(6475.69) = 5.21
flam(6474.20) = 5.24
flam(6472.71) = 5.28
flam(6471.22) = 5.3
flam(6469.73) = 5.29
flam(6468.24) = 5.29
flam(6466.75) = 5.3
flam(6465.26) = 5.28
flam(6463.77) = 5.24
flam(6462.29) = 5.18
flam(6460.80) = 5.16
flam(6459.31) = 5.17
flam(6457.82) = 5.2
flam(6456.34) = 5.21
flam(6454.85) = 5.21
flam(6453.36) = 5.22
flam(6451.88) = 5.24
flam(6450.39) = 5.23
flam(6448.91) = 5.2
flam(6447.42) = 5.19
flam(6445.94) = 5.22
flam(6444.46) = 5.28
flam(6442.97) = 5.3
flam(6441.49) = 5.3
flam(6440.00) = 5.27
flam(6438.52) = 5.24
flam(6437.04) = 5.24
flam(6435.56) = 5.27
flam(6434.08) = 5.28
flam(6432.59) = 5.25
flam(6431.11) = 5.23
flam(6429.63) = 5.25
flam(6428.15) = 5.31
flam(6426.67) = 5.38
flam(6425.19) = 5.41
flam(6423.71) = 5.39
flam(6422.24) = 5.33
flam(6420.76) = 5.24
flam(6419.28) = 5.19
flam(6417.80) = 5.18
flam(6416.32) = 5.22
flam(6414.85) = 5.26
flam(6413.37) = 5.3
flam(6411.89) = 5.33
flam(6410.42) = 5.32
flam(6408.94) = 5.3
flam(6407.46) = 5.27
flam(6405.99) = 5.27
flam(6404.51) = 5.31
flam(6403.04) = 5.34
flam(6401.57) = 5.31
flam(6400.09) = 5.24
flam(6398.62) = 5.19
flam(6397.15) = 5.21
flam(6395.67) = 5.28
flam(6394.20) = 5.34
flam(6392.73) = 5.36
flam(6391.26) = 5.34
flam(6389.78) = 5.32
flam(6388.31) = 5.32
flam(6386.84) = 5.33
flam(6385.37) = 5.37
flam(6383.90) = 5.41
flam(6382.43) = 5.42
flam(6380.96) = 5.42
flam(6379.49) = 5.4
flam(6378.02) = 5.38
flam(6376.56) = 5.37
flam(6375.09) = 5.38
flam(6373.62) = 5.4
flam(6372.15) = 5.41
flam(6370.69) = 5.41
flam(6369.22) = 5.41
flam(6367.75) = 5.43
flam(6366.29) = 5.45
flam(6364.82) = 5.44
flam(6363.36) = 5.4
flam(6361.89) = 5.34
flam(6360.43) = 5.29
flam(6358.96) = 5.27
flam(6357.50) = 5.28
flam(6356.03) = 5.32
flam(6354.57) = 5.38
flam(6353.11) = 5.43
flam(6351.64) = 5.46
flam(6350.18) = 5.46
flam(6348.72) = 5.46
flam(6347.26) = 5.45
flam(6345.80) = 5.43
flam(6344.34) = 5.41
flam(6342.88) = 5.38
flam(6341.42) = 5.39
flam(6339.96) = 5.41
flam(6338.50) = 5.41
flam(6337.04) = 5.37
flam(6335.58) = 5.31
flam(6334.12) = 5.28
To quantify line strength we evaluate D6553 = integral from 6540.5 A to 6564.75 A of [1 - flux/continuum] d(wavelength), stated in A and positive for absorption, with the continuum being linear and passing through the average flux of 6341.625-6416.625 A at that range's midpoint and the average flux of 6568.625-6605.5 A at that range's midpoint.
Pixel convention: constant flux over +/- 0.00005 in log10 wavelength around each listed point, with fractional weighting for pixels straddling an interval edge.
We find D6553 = 2.1 A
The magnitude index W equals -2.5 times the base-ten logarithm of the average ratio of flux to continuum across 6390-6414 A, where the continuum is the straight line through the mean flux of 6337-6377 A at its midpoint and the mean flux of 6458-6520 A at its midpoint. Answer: 0.01 mag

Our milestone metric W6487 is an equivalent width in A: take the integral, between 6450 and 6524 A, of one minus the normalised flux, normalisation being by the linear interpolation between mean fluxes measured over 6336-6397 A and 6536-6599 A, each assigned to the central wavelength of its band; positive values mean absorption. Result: -1.2 A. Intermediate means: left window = 5.38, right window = 4.97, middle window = 5.22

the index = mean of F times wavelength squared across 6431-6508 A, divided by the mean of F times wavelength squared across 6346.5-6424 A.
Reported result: 1.00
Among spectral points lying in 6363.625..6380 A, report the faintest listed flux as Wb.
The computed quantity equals 5.37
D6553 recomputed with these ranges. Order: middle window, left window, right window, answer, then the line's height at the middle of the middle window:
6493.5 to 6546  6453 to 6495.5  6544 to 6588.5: -1.5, 5.05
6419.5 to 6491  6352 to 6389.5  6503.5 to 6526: 0.5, 5.3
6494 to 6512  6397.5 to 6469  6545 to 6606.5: -0.4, 5.11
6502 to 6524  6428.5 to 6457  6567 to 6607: -0.3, 5.19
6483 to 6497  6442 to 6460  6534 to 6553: 0.1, 5.18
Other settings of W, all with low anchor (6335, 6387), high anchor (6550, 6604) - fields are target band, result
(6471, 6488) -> -0.03 mag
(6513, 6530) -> -0.03 mag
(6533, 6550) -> -0.03 mag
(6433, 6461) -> 0.00 mag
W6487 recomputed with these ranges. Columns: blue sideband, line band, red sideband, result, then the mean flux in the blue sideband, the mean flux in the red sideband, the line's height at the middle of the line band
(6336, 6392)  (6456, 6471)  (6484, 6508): 0.0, 5.39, 5.19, 5.24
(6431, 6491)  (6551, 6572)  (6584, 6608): 2.1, 5.24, 5.12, 5.15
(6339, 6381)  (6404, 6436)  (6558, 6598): -0.1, 5.4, 4.94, 5.27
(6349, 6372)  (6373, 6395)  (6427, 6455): -0.1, 5.39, 5.25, 5.35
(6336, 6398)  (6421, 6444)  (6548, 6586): -0.4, 5.38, 4.86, 5.21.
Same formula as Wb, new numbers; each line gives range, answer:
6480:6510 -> 4.92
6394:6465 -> 5.16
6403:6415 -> 5.26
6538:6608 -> 3.82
